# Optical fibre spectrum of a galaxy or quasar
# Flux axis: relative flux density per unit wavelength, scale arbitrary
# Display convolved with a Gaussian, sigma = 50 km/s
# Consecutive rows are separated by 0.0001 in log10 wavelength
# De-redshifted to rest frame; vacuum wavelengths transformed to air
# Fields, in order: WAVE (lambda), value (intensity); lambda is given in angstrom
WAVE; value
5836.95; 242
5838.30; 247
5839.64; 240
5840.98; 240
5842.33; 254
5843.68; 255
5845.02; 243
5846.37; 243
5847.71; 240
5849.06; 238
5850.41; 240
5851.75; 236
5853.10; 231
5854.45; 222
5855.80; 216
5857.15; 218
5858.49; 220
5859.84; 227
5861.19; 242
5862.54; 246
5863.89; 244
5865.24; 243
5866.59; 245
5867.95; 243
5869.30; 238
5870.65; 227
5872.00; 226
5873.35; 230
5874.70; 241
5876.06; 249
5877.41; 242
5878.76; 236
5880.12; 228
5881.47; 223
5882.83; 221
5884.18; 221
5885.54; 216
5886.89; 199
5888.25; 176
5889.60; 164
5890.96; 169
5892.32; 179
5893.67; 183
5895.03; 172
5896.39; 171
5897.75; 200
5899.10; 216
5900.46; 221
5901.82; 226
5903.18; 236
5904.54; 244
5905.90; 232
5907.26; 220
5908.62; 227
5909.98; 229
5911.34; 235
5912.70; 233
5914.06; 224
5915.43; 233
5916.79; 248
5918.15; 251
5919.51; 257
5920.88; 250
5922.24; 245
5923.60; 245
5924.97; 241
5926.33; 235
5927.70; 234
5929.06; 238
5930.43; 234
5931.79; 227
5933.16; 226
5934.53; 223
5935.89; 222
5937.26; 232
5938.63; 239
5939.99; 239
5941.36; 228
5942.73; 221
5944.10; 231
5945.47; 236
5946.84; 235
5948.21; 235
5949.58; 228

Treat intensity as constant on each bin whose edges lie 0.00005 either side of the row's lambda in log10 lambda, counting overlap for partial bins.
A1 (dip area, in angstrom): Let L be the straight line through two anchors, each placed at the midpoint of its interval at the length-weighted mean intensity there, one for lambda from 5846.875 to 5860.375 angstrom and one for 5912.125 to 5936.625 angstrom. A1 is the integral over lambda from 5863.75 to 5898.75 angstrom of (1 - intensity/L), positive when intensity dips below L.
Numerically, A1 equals 2.7 angstrom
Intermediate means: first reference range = 229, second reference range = 237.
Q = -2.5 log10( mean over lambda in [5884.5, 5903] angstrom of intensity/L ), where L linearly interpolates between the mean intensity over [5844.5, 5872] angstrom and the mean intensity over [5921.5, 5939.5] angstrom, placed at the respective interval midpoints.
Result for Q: 0.21 mag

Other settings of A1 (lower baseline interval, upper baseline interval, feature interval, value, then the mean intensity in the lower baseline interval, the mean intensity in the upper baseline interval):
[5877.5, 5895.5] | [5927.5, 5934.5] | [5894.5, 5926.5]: -1.7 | 201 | 231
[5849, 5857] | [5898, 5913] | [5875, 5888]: 0.2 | 229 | 228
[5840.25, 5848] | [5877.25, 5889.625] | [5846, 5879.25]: -0.7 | 246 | 214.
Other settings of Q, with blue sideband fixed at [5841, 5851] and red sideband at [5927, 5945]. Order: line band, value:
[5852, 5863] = 0.07 mag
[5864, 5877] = 0.01 mag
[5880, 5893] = 0.20 mag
